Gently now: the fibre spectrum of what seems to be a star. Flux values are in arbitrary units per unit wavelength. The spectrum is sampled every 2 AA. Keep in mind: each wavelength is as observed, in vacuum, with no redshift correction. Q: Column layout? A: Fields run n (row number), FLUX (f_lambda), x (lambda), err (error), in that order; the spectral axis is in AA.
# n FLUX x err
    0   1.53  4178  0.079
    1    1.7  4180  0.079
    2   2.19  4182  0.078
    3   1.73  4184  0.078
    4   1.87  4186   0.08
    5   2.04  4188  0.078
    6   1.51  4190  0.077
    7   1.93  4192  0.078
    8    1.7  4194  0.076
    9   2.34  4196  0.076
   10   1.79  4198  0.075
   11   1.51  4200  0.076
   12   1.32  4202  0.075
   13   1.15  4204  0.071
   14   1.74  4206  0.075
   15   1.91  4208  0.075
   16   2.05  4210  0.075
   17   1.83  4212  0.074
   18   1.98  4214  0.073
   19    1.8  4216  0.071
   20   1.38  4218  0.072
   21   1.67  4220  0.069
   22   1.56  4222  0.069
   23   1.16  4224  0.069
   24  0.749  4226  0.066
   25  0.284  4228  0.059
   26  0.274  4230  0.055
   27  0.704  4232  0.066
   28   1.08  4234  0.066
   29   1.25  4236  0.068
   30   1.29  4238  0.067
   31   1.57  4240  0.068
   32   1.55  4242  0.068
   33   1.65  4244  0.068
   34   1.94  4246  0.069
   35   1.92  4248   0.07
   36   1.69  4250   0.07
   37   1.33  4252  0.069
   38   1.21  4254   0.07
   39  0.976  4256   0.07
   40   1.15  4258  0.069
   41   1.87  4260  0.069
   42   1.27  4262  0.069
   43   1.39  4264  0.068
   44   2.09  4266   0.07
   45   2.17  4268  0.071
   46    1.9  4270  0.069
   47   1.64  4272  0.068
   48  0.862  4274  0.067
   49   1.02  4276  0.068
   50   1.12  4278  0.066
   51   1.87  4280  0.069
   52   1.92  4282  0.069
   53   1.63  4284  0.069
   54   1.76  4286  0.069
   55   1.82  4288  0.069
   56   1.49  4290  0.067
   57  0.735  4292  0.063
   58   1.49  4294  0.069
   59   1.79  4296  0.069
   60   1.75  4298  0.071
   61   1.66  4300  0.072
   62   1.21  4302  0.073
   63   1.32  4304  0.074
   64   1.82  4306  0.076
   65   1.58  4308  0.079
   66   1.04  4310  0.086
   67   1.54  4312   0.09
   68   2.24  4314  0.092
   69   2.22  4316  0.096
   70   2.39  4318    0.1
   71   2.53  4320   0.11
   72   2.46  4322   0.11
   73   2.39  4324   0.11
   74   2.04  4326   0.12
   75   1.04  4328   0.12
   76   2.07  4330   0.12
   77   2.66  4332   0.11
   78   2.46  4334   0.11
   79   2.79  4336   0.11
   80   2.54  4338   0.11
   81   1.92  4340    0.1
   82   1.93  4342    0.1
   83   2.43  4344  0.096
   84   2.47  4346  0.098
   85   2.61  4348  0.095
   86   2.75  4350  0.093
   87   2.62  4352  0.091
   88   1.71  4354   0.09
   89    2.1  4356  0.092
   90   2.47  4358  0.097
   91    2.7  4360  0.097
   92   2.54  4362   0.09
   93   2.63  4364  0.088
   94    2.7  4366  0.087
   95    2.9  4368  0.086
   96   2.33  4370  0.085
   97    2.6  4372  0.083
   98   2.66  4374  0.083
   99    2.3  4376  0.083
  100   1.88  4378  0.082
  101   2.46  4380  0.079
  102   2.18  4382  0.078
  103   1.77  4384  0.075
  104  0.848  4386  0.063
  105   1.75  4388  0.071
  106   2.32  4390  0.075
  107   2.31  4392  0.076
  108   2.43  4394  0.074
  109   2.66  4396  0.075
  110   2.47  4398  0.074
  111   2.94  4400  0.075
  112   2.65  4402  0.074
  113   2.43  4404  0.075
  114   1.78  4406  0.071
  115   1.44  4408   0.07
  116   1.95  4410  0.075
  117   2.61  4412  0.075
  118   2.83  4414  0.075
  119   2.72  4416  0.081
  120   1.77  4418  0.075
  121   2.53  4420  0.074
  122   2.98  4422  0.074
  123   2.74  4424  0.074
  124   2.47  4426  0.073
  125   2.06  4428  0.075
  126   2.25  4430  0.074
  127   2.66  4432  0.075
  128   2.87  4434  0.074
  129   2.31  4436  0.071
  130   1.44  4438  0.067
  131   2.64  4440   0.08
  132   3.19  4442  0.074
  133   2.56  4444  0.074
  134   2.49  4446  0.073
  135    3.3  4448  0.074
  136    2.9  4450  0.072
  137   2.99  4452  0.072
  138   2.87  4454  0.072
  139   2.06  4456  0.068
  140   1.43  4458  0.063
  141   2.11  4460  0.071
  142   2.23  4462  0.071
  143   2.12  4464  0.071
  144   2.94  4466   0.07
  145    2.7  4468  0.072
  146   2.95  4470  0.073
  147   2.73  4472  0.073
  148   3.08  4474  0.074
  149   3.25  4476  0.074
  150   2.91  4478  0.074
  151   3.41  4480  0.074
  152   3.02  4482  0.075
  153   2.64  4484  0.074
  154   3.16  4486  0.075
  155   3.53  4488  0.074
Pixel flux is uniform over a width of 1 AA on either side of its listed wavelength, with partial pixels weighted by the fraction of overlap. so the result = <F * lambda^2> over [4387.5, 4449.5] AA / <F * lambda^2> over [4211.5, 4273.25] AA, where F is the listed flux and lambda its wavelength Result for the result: 1.86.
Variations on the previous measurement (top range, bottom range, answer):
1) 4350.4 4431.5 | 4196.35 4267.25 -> 1.75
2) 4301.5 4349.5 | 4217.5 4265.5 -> 1.68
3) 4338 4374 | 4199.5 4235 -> 1.95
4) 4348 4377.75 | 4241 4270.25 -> 1.64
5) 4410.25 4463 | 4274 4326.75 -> 1.55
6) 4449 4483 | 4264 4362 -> 1.49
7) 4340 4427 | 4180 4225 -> 1.48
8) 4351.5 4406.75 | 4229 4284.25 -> 1.71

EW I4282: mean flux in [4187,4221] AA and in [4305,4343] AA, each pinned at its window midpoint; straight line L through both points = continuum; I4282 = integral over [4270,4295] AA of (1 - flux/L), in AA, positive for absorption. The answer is 6.4 AA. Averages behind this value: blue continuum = 1.74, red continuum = 2.09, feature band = 1.46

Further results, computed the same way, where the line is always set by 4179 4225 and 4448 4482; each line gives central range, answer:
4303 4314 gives 3.1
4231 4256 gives 6.3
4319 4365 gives -1.9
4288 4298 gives 2.9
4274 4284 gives 2.9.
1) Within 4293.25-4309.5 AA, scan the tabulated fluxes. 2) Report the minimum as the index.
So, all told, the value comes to 1.21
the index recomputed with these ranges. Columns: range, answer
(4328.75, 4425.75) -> 0.848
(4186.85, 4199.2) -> 1.51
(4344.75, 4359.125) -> 1.71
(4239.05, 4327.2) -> 0.735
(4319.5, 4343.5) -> 1.04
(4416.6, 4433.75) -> 1.77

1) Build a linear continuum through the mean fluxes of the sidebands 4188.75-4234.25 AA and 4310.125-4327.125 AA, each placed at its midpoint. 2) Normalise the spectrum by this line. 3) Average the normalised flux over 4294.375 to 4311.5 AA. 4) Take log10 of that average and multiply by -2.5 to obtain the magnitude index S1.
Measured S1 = 0.33 mag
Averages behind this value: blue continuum 1.46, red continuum 2.16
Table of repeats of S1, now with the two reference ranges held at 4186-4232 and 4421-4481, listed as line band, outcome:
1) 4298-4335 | 0.05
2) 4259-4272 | 0.00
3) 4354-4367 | -0.12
